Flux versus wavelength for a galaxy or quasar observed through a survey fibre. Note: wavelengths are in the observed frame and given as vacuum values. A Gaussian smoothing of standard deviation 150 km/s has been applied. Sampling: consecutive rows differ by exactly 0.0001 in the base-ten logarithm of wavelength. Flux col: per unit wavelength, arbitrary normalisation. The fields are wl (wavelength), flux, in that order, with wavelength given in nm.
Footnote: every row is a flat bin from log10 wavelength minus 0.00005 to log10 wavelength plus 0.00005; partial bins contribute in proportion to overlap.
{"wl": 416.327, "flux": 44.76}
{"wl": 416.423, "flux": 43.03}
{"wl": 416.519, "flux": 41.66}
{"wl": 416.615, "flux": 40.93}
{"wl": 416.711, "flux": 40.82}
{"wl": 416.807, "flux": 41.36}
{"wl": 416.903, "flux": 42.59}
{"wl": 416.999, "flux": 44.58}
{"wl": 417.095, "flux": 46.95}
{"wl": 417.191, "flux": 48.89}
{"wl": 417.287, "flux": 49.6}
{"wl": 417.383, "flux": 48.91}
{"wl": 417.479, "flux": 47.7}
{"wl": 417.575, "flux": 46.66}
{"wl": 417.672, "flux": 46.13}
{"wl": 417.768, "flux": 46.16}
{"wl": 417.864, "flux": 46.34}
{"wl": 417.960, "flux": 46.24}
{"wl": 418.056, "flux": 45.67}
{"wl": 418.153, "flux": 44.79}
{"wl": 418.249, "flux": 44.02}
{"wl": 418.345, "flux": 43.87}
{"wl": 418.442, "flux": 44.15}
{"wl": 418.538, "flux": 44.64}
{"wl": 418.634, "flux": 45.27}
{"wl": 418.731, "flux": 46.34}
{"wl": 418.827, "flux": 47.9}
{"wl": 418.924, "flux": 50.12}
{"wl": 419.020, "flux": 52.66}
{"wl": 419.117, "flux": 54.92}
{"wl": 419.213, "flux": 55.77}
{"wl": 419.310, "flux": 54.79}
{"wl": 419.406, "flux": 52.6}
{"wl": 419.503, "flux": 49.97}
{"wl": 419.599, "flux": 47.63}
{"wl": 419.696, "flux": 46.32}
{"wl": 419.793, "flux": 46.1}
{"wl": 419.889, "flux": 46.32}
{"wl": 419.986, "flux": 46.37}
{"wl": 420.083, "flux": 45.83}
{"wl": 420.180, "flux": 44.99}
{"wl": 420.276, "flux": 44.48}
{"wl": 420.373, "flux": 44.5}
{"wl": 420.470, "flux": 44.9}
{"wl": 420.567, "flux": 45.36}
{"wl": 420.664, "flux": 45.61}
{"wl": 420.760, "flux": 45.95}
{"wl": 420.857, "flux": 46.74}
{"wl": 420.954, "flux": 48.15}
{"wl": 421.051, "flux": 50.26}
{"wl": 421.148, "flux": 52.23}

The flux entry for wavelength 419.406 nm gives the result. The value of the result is 52.6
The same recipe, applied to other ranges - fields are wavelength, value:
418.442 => 44.15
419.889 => 46.32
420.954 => 48.15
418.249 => 44.02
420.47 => 44.9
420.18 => 44.99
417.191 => 48.89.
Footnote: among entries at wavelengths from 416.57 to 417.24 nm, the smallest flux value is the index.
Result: 40.82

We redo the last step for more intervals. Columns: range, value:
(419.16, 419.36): 54.79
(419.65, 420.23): 44.99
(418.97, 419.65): 47.63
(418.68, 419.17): 46.34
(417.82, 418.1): 45.67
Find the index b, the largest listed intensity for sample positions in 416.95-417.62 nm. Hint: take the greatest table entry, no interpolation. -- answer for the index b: 49.6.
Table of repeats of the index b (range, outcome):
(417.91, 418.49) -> 46.24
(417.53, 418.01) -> 46.66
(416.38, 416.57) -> 43.03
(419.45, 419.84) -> 49.97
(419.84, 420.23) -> 46.37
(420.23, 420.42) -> 44.5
